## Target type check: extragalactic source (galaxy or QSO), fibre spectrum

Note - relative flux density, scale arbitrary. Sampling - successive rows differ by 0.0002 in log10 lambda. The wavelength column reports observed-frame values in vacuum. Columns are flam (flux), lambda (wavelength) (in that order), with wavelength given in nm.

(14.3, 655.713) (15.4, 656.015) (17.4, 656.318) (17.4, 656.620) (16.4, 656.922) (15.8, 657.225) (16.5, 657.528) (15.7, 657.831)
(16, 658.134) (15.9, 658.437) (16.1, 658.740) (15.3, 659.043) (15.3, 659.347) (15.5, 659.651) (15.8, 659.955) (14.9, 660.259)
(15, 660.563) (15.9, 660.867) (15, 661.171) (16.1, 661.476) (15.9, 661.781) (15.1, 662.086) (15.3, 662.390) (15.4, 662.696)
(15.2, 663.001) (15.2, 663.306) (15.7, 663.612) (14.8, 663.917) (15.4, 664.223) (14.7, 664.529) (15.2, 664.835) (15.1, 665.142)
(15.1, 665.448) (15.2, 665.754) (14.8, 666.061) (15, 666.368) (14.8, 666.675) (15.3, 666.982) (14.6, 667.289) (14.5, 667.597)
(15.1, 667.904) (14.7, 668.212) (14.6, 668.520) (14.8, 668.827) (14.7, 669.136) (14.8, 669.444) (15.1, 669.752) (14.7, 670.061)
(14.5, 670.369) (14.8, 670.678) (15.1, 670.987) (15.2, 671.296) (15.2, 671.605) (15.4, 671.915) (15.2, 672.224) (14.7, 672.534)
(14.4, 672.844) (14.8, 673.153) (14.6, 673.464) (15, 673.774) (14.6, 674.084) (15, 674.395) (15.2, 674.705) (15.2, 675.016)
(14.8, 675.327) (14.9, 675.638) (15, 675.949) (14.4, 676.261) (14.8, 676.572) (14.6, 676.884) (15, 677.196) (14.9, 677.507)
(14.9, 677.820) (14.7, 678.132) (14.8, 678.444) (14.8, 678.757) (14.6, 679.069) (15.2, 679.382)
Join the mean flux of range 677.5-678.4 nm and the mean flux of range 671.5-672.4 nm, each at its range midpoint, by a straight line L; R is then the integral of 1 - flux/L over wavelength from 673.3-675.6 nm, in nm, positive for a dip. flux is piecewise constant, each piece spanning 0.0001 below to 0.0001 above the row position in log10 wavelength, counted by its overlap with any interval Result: 0.02 nm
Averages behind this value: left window 15.2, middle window 14.9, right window 14.8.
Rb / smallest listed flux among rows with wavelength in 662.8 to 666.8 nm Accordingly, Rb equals 14.7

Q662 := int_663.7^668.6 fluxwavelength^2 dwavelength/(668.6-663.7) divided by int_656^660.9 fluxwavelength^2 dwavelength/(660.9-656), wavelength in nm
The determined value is 0.96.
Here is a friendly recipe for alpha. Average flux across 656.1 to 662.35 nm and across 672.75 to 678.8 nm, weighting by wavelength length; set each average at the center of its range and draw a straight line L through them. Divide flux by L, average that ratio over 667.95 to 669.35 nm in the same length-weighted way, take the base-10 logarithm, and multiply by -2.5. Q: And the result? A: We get 0.038 mag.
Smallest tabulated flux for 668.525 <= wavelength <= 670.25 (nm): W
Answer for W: 14.7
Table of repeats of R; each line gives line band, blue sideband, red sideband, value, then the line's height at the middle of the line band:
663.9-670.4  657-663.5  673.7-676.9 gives 0.152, 15.3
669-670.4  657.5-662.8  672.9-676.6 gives 0.029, 15.1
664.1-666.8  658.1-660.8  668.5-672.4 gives 0.031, 15.2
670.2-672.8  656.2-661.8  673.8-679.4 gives 0.028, 15.1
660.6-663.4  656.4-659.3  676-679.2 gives 0.070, 15.8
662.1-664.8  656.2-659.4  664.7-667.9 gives 0.029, 15.4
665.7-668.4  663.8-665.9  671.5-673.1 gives 0.030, 15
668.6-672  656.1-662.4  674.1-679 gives 0.064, 15.2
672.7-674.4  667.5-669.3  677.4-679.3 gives 0.007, 14.8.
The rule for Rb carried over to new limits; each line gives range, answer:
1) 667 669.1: 14.5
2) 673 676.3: 14.4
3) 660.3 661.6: 15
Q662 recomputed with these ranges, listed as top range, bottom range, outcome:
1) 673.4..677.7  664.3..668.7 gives 1.02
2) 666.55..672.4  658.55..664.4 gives 0.99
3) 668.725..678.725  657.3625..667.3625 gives 1.00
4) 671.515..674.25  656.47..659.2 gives 0.96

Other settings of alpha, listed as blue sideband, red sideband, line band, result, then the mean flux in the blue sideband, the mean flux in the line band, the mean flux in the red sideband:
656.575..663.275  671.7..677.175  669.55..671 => 0.02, 15.7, 14.8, 14.9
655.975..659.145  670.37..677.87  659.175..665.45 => 0.04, 16.2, 15.3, 14.9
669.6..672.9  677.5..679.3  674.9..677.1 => 0.00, 14.9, 14.8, 14.8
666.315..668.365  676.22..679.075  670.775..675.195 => -0.01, 14.8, 15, 14.8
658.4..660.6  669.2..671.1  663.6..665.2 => 0.01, 15.5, 15.1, 14.8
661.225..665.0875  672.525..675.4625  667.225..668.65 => 0.03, 15.3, 14.7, 14.8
